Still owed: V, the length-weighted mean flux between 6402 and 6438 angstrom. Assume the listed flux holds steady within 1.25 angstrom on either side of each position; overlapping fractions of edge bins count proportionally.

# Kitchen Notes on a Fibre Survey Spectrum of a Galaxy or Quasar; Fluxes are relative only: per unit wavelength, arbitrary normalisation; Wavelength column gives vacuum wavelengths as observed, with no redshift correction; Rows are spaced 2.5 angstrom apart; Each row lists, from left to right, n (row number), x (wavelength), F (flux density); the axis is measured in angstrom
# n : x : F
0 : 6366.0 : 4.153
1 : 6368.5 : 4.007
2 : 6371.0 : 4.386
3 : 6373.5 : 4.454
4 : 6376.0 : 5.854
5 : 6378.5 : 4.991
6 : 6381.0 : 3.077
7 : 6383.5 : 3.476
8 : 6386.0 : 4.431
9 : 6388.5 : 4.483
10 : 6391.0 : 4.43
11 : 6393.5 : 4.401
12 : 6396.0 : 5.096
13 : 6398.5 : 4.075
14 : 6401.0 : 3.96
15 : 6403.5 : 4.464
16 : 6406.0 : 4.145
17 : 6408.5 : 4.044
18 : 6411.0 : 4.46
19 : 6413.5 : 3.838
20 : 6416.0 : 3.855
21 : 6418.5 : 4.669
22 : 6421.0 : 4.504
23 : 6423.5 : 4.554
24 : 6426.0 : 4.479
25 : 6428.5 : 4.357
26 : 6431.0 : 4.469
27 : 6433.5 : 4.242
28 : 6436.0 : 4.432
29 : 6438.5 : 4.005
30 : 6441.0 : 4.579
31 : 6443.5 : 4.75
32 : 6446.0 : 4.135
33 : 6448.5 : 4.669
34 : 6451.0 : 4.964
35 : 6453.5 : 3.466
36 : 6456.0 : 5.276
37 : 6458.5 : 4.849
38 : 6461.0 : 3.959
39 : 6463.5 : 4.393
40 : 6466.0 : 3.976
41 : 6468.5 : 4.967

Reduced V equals 4.31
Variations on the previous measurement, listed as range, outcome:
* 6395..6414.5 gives 4.25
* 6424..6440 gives 4.35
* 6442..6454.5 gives 4.42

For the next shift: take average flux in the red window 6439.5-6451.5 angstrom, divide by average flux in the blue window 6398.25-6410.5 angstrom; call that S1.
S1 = 1.10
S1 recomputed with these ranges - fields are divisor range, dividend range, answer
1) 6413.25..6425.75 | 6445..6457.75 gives 1.04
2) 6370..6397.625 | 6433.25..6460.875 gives 1.00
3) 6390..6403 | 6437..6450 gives 1.01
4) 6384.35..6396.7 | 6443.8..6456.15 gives 0.99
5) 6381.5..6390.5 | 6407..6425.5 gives 1.05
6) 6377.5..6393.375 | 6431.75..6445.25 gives 1.06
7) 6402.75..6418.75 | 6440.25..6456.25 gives 1.08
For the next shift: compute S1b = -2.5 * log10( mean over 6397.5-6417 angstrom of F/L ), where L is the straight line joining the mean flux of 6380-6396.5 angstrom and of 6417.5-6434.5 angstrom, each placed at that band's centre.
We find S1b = 0.05 mag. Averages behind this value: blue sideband 4.18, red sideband 4.47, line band 4.11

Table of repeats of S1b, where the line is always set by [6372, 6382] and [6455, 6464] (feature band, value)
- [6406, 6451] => 0.06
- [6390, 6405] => 0.05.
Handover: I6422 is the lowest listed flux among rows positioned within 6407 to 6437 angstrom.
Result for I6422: 3.838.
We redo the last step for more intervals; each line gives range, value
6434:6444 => 4.005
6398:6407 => 3.96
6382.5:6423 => 3.476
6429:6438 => 4.242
